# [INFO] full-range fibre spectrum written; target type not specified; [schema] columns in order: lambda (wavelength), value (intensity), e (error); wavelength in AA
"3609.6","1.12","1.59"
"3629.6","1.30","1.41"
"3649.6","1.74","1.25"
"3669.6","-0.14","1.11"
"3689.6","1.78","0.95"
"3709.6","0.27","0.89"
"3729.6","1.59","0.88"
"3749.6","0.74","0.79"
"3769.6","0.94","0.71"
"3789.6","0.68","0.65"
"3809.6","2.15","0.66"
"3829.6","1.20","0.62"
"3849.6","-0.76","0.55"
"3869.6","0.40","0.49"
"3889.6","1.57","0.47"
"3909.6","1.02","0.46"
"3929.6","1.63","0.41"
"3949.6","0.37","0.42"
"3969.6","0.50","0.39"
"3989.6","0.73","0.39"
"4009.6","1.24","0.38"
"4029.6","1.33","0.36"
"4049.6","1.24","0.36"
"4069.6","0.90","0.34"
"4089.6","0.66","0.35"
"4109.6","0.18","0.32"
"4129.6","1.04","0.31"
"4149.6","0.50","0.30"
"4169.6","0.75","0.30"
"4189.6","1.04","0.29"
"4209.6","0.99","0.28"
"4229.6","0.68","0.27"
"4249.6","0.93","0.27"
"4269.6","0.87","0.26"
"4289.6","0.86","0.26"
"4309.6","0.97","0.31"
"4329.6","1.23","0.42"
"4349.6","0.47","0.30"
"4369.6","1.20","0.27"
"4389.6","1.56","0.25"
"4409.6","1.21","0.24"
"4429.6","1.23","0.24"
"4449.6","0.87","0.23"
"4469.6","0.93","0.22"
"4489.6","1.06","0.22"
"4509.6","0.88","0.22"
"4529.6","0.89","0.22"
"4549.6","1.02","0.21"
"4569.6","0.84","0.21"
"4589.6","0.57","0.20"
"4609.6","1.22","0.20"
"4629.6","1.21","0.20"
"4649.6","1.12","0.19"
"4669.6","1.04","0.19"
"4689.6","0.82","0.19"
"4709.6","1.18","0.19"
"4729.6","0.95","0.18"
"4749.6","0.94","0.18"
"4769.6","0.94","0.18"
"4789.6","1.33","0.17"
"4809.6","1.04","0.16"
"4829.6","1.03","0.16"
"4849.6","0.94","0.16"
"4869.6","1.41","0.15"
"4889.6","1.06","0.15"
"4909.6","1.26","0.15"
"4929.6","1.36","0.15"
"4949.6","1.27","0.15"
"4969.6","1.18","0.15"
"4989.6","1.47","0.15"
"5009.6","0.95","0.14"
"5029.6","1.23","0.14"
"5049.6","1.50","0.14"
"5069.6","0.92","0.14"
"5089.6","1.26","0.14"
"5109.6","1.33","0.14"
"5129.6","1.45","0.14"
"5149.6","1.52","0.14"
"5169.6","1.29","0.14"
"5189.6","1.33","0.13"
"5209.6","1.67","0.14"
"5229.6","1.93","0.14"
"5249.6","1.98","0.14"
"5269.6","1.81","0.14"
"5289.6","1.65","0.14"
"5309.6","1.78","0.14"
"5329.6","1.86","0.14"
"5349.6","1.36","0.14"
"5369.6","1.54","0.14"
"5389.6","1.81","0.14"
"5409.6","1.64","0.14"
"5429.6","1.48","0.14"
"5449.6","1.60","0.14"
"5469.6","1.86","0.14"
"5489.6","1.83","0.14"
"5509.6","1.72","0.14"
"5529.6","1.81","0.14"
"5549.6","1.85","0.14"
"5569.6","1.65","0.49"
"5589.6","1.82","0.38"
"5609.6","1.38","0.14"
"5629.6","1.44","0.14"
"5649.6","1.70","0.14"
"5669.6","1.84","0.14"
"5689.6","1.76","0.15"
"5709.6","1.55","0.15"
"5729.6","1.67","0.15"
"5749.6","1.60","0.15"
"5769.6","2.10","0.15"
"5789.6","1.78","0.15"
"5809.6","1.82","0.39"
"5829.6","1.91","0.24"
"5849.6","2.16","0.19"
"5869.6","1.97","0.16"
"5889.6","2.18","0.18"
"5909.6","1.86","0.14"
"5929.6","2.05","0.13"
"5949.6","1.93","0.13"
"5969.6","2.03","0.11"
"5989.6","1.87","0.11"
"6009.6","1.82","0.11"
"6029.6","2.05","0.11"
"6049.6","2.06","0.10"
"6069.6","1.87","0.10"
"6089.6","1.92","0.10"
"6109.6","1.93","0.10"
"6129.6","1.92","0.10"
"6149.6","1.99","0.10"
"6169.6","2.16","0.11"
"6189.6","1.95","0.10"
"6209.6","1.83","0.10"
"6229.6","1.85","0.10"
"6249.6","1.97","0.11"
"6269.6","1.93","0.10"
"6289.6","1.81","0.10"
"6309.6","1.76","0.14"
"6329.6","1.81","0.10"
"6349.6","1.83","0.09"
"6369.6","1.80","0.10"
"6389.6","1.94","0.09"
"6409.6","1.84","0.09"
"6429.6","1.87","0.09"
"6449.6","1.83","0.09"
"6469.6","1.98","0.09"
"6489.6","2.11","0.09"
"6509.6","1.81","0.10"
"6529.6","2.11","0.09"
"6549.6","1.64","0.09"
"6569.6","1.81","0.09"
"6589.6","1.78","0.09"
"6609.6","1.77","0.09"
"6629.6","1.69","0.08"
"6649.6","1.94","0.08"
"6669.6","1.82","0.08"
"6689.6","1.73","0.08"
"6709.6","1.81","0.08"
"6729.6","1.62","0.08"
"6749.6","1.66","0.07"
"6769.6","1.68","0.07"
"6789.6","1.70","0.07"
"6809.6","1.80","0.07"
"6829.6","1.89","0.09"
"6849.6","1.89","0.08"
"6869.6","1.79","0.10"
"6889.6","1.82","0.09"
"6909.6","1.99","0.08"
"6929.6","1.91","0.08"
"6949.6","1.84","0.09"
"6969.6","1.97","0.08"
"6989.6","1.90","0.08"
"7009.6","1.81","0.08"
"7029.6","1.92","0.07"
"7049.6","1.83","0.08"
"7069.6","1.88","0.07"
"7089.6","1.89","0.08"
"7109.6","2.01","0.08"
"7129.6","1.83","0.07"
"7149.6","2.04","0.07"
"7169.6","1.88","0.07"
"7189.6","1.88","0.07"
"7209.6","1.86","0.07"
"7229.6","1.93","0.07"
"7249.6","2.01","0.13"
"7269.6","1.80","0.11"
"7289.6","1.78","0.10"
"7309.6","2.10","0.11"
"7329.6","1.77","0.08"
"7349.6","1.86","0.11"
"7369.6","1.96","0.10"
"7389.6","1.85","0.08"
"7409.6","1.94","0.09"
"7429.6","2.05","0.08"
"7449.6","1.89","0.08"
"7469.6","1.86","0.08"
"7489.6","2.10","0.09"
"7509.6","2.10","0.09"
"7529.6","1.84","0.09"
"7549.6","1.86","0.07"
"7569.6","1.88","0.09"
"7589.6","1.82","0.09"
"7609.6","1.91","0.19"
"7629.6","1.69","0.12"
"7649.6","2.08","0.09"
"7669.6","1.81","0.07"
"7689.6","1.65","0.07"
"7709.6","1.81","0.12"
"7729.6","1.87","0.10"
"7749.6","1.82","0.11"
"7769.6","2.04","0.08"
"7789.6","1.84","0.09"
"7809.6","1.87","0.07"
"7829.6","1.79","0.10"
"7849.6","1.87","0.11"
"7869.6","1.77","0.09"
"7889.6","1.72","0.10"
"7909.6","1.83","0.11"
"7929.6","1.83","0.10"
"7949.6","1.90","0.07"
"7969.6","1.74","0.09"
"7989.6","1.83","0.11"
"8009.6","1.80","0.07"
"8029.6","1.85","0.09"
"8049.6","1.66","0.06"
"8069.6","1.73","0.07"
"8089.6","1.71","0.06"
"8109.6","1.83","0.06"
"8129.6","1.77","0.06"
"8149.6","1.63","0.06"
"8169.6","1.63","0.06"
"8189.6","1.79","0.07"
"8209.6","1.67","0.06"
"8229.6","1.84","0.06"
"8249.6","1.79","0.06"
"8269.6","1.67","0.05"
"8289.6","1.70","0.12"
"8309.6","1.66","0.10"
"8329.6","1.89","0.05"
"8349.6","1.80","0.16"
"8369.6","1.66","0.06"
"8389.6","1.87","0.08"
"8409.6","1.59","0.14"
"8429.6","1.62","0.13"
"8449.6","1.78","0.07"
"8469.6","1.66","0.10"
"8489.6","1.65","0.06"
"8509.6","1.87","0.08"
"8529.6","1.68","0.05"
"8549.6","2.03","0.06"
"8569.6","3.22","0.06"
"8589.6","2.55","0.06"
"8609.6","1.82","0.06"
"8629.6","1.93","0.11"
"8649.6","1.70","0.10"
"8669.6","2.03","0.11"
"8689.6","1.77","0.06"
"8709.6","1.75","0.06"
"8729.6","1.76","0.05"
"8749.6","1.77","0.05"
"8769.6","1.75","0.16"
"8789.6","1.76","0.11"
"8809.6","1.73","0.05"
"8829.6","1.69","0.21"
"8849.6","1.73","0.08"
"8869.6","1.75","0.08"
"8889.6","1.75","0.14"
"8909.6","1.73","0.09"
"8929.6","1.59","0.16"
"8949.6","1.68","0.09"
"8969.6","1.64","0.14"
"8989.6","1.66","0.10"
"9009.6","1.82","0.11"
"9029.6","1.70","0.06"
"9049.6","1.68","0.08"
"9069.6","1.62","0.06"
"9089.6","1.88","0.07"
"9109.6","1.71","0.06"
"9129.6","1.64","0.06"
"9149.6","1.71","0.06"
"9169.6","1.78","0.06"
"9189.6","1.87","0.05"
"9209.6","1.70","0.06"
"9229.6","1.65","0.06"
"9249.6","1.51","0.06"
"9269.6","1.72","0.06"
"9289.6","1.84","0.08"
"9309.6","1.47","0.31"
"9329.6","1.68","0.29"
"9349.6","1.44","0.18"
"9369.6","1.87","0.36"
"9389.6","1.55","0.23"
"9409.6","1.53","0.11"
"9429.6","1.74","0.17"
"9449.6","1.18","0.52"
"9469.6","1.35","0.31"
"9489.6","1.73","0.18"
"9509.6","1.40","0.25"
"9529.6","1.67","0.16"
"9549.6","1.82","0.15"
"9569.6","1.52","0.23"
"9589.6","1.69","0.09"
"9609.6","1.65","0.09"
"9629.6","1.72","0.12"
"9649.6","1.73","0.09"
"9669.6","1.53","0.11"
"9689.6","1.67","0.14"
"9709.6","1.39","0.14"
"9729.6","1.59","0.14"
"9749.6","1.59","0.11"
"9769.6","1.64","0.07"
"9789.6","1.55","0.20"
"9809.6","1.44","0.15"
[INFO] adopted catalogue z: 0.305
